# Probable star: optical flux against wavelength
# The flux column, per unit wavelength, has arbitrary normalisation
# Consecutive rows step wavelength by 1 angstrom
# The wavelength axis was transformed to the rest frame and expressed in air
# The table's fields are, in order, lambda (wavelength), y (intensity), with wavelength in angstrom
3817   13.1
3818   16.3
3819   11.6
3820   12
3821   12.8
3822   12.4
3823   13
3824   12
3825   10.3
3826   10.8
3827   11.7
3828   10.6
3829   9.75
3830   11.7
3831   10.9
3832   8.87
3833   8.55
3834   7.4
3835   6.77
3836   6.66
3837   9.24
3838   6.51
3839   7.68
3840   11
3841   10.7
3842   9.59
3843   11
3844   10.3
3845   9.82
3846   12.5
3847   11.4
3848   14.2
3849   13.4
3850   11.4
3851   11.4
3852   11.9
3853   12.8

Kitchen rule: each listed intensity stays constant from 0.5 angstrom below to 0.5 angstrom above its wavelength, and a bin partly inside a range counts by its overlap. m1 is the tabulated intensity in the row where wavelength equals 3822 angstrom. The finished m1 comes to 12.4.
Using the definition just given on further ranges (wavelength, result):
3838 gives 6.51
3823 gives 13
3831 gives 10.9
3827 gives 11.7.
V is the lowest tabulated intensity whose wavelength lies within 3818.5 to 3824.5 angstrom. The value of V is 11.6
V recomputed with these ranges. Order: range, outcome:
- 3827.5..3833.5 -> 8.55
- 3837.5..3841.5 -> 6.51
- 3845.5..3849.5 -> 11.4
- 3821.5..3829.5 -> 9.75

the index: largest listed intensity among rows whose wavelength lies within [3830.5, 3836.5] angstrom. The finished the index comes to 10.9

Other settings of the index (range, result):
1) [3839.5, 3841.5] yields 11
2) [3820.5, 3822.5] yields 12.8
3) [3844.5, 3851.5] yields 14.2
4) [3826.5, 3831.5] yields 11.7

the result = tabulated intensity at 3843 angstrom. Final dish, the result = 11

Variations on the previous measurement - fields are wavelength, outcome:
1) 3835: 6.77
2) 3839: 7.68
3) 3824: 12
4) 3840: 11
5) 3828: 10.6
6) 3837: 9.24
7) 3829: 9.75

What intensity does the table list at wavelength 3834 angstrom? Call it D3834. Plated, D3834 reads 7.4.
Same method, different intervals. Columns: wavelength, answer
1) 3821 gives 12.8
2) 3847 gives 11.4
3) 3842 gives 9.59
